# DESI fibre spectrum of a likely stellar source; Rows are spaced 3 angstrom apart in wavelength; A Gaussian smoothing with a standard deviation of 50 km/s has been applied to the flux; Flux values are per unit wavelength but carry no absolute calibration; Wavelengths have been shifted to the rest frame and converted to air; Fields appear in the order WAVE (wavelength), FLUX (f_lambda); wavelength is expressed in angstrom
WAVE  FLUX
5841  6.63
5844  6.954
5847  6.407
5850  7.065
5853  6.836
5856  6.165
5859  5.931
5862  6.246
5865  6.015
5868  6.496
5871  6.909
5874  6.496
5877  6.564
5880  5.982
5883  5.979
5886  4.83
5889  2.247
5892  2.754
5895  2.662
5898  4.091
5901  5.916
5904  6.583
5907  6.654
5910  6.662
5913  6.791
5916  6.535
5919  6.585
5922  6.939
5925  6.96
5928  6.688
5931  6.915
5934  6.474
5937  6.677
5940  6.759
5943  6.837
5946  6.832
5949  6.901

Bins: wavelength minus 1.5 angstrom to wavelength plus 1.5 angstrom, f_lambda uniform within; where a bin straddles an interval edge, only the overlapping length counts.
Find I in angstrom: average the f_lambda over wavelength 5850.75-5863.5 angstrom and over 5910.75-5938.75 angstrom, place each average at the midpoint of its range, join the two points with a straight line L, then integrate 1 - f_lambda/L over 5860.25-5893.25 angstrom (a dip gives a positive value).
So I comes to 4.7 angstrom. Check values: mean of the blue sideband 6.34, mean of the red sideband 6.73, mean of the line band 5.53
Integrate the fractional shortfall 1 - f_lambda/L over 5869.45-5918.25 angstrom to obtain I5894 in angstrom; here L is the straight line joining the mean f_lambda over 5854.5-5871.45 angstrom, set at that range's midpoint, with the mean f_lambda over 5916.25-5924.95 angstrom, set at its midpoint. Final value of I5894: 7.71 angstrom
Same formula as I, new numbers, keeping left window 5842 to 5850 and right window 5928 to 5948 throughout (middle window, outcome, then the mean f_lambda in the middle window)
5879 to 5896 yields 6.8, 4.06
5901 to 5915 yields 0.3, 6.59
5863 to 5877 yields 0.6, 6.48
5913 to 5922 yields 0.1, 6.66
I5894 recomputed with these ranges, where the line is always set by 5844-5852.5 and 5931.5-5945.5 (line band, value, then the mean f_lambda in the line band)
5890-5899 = 4.9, 3.07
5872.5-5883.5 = 0.8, 6.28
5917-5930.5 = -0.1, 6.79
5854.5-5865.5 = 1.1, 6.1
